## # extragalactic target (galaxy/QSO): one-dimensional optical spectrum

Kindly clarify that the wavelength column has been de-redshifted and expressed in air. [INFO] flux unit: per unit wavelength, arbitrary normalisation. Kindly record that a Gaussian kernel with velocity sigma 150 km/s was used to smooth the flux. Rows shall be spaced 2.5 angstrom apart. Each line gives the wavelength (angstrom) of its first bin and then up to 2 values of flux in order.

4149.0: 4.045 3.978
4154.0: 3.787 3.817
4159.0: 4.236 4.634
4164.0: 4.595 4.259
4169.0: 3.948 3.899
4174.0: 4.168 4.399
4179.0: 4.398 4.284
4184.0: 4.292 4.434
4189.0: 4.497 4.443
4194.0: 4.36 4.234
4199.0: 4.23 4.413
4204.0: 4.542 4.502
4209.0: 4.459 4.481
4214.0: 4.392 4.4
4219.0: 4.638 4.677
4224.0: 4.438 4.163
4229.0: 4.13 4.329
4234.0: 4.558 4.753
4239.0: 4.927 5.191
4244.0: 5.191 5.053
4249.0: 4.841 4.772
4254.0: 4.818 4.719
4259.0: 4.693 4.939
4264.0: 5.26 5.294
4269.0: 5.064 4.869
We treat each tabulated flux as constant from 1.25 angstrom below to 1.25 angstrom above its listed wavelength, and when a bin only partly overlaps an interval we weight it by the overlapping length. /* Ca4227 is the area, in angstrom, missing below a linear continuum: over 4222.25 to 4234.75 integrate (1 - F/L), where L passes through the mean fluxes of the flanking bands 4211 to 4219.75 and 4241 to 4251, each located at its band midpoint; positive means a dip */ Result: 1.02 angstrom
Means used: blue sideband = 4.47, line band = 4.33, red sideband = 5.04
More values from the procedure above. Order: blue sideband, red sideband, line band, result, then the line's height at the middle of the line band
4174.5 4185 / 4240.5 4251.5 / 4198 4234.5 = 2.3 angstrom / 4.72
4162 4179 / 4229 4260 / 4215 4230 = 0.7 angstrom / 4.63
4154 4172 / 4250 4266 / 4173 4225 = 0.4 angstrom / 4.45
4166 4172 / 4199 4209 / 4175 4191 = -0.7 angstrom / 4.19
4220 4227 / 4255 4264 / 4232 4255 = -1.0 angstrom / 4.68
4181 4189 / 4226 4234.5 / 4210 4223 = -0.6 angstrom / 4.31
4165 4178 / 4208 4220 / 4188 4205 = -0.2 angstrom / 4.34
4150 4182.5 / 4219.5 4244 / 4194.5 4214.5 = 0.1 angstrom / 4.43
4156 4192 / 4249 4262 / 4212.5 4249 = 0.0 angstrom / 4.64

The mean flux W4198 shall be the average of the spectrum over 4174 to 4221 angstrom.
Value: 4.41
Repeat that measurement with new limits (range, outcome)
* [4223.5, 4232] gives 4.24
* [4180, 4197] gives 4.37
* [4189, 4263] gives 4.6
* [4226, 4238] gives 4.41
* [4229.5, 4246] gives 4.8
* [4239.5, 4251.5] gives 5.03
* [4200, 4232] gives 4.43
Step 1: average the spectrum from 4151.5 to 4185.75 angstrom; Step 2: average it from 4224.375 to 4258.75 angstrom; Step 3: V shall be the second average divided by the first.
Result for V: 1.1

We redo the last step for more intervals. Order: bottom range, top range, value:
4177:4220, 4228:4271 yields 1.10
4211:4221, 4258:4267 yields 1.12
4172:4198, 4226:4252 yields 1.09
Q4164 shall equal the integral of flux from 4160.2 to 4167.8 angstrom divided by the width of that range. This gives 4.49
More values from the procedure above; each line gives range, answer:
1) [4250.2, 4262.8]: 4.79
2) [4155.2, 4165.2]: 4.32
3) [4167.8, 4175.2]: 4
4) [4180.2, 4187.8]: 4.34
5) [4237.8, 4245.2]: 5.1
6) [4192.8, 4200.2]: 4.27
